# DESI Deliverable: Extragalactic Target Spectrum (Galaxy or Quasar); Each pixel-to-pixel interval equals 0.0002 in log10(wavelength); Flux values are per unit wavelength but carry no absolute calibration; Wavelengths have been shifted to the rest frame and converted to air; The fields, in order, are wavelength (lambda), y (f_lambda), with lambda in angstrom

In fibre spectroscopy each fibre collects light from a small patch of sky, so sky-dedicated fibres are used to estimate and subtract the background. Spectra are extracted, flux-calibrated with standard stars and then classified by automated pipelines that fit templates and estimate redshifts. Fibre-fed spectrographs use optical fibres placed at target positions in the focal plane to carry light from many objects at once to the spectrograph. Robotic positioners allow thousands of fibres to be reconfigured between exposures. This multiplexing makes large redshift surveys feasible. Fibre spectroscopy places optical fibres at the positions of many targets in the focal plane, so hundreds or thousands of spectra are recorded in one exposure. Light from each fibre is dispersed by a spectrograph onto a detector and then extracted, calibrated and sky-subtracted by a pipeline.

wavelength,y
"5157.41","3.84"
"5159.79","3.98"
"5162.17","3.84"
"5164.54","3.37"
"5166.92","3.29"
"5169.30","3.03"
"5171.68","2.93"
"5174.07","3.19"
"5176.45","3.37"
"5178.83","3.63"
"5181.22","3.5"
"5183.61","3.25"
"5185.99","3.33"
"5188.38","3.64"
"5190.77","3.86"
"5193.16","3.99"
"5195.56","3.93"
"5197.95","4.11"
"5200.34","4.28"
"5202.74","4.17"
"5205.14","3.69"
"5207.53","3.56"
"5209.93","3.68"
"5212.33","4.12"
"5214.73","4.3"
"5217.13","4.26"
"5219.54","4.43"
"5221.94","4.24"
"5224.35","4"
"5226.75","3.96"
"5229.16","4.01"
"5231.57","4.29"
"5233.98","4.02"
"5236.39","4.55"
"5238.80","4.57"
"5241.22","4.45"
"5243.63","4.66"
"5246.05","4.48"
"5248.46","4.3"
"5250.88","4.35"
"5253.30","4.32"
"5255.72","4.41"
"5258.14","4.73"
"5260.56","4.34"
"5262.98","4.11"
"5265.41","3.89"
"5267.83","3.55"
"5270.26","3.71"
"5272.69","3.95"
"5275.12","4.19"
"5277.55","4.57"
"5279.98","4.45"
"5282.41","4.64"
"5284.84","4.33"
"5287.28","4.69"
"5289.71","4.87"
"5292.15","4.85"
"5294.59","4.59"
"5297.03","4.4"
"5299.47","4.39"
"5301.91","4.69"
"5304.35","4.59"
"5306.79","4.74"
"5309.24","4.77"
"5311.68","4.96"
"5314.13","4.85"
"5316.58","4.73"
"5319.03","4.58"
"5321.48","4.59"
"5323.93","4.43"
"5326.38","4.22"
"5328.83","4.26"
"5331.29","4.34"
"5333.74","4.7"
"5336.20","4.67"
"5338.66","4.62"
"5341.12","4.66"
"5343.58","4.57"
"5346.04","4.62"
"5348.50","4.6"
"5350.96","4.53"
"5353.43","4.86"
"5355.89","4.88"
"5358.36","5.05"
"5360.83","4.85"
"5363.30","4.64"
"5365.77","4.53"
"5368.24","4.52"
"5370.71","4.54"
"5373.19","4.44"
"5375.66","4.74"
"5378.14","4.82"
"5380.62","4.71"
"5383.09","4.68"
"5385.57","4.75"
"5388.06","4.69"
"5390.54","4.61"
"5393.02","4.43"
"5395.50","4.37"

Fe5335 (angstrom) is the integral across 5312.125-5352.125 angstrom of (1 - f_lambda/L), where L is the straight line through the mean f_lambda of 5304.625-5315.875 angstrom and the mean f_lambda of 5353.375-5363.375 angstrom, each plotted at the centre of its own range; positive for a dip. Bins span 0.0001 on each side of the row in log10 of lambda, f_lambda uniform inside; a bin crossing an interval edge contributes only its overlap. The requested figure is 2.2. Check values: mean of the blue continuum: 4.8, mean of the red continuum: 4.88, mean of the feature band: 4.57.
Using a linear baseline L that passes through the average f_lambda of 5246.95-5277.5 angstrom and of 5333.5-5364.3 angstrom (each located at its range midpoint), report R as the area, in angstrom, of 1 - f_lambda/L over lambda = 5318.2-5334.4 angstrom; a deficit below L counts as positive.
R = 0.5 angstrom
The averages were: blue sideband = 4.17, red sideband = 4.71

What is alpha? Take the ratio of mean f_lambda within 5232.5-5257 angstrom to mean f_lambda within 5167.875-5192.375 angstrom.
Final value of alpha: 1.3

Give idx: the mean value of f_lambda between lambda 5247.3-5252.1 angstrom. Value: 4.32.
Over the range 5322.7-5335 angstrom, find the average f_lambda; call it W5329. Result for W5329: 4.39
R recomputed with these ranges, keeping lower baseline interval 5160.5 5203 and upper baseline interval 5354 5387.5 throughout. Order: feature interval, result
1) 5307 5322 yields -1.31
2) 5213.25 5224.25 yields -1.35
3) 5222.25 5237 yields -0.98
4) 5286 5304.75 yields -1.65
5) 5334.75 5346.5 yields -0.26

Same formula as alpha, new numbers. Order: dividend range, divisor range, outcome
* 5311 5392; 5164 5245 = 1.20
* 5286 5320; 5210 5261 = 1.09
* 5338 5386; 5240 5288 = 1.09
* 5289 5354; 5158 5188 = 1.35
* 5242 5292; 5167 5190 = 1.30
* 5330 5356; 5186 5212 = 1.20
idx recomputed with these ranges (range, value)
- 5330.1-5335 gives 4.52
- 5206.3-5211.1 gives 3.62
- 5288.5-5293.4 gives 4.85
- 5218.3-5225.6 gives 4.22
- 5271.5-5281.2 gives 4.29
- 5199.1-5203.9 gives 4.22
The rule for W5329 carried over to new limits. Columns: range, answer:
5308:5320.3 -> 4.77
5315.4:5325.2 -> 4.58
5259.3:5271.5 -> 3.92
